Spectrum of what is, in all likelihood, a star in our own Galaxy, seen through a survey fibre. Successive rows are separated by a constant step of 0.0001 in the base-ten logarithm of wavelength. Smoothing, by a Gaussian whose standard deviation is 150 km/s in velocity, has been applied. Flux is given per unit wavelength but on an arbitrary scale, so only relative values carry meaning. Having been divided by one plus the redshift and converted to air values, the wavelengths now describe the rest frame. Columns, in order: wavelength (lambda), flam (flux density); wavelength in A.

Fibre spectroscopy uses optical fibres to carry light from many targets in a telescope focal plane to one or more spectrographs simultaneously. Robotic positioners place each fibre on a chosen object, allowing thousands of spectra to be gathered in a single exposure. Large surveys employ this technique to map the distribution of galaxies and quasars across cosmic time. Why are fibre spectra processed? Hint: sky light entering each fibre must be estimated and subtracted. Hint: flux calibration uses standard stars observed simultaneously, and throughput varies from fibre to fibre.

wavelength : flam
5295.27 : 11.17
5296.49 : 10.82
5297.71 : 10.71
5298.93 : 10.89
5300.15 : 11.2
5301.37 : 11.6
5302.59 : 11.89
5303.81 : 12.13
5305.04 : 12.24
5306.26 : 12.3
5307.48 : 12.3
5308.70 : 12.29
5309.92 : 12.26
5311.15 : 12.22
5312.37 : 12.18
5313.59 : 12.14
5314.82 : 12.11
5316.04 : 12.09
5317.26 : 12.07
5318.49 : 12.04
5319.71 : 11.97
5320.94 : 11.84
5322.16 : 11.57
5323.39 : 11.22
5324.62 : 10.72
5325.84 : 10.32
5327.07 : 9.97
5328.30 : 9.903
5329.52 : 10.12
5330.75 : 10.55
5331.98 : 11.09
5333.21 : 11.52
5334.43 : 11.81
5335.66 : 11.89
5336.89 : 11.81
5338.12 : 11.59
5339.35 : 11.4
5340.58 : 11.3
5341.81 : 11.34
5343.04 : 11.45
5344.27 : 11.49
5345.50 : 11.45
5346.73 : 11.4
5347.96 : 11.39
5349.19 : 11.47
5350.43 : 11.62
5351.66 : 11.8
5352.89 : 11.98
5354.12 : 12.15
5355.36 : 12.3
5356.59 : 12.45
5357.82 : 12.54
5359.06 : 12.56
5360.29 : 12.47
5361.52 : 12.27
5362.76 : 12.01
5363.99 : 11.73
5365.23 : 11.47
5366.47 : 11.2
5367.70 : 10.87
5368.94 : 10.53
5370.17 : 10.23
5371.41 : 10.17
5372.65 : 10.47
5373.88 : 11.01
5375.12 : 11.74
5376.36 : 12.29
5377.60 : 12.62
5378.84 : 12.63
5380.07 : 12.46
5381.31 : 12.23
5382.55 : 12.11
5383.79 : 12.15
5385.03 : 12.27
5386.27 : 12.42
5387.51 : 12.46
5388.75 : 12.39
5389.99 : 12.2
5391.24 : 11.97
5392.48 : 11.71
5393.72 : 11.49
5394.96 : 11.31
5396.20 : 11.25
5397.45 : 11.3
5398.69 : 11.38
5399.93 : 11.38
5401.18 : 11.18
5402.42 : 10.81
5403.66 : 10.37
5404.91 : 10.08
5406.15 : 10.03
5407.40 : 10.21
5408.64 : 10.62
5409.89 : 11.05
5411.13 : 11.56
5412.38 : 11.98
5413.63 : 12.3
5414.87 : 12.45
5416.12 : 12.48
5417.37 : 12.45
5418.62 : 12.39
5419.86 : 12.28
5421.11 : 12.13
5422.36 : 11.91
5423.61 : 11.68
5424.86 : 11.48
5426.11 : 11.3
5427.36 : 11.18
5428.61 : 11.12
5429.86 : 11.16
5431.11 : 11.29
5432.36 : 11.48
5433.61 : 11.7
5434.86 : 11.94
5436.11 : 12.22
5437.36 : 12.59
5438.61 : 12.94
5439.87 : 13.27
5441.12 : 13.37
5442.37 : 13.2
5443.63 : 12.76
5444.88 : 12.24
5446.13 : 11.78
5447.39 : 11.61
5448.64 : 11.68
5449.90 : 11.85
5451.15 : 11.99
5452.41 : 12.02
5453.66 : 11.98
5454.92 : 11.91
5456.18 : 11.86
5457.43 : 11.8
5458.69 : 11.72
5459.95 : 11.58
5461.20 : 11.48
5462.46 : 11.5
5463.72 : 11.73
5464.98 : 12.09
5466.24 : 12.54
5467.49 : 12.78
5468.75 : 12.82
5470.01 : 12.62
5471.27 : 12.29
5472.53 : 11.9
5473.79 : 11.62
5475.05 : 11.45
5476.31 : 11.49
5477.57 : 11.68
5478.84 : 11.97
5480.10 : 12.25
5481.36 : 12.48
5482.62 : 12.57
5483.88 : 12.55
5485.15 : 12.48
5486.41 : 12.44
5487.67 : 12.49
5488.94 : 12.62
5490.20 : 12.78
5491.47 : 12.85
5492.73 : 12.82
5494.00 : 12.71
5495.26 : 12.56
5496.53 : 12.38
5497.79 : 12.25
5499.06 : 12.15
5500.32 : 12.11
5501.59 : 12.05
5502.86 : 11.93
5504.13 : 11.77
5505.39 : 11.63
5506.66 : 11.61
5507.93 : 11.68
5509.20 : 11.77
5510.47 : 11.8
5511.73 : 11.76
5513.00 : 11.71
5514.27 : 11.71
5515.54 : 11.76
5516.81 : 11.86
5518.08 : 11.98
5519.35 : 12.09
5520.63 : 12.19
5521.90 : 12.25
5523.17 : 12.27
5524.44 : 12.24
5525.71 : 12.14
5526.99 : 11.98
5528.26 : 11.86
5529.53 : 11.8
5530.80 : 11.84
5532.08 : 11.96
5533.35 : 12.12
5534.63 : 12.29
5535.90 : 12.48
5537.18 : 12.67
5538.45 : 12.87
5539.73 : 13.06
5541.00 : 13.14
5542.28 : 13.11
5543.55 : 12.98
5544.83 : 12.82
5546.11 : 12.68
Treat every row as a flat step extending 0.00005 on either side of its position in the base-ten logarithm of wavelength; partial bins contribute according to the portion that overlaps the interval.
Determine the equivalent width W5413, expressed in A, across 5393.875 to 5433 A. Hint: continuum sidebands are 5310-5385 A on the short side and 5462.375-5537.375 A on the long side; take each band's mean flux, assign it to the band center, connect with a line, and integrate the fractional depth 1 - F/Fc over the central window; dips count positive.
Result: 1.4 A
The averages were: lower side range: 11.6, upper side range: 12.1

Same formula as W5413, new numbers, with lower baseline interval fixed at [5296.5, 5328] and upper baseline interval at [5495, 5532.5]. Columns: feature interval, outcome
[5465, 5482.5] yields -0.4 A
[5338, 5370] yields 0.1 A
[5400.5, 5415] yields 1.0 A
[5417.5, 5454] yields -0.6 A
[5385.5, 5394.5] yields -0.2 A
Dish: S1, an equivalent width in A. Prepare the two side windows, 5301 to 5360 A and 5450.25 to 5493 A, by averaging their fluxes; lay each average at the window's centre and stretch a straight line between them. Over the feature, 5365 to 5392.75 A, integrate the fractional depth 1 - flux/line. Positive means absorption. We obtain 0.2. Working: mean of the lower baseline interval 11.7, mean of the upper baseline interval 12.1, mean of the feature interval 11.7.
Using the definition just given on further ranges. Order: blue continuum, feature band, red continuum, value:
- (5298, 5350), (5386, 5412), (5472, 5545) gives 1.14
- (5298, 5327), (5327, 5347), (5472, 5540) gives 1.01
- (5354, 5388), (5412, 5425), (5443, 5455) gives -0.26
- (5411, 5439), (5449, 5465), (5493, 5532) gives 0.20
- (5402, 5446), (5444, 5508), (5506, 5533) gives -1.36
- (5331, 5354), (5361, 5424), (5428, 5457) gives 1.14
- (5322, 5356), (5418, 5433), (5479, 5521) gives 0.20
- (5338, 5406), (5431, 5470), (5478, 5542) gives -0.57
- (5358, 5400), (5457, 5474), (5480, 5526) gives 0.00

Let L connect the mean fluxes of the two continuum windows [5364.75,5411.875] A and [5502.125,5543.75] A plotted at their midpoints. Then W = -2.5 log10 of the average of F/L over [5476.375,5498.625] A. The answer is -0.04 mag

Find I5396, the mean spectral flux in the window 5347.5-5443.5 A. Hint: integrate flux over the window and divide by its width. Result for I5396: 11.8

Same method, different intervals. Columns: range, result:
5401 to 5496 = 12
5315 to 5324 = 11.8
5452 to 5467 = 11.9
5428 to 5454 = 12.1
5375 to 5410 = 11.6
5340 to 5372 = 11.6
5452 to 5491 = 12.1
